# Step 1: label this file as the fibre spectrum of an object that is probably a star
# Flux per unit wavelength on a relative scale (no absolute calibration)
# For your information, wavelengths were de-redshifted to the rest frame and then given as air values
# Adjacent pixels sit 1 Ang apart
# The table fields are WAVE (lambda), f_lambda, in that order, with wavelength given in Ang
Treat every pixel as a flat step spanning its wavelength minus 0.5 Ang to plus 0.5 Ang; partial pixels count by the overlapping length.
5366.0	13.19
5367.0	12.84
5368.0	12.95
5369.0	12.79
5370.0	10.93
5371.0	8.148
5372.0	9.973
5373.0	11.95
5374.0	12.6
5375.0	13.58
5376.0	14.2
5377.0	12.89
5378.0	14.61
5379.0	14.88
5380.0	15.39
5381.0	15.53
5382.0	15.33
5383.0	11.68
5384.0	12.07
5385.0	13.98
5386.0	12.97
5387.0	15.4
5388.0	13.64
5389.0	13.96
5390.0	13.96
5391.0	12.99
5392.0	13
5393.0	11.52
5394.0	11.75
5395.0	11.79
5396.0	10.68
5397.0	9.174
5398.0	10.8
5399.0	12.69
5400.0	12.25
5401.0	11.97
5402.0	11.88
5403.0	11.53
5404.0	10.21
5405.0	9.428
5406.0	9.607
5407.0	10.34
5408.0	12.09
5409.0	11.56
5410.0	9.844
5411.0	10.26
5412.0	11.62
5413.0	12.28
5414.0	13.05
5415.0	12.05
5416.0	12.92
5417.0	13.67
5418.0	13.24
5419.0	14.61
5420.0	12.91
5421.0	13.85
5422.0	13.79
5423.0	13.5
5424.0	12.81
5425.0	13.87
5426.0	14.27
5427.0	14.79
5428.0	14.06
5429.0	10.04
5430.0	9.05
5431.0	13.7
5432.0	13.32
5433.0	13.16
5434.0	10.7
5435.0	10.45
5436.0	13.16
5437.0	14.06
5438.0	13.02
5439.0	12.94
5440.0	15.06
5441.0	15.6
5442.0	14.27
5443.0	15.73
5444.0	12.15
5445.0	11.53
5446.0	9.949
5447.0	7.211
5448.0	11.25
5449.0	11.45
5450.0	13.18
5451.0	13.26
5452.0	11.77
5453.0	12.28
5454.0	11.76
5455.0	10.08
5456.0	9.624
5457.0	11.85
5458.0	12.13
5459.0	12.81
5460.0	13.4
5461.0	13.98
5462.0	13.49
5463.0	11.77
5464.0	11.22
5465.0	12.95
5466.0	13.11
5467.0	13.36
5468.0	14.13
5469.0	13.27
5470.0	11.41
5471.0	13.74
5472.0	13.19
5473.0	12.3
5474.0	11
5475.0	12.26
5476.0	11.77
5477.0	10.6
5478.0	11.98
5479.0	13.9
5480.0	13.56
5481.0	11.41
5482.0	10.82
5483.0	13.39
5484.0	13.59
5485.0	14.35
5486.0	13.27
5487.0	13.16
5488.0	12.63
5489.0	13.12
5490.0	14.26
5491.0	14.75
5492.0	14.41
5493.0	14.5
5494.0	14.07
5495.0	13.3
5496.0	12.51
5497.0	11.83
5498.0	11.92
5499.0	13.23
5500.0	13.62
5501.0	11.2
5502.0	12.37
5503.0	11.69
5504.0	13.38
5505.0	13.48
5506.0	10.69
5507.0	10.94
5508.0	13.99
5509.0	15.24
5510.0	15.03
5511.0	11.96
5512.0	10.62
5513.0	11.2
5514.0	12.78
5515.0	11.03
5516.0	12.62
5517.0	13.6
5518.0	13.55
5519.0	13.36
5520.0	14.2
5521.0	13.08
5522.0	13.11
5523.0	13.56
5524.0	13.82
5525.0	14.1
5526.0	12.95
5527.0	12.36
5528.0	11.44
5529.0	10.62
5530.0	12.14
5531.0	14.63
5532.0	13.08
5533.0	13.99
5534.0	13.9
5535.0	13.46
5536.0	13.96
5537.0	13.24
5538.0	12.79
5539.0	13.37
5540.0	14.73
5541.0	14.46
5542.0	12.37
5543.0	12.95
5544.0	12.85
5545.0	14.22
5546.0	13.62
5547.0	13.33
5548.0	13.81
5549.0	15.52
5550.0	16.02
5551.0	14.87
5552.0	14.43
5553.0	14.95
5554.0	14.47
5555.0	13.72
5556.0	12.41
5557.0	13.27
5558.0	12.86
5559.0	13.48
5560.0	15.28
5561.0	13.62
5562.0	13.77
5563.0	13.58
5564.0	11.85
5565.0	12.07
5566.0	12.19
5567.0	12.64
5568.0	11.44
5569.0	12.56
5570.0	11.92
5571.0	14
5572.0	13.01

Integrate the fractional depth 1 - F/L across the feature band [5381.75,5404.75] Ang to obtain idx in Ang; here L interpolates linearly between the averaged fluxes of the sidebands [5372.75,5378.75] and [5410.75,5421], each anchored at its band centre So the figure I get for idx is 1.4 Ang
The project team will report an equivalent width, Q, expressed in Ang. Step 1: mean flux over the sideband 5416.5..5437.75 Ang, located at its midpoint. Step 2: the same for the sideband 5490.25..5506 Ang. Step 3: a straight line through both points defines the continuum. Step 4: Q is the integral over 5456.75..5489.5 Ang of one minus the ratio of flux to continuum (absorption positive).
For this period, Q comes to 0.8 Ang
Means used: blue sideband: 13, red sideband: 13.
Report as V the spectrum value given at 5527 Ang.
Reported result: 12.36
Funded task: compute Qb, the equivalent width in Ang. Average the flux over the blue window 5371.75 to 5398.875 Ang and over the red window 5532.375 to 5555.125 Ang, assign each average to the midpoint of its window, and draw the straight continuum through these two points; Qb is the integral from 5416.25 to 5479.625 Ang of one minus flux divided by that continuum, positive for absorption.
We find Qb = 3.6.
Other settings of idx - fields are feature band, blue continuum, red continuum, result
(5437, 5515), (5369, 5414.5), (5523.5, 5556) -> 2.2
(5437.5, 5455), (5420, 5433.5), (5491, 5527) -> 0.8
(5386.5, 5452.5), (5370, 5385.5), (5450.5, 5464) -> 1.1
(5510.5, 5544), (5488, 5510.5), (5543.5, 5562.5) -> 1.5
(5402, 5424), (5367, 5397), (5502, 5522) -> 1.4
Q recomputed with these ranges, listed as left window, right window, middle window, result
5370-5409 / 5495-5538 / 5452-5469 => 0.3 Ang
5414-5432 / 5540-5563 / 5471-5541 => 3.6 Ang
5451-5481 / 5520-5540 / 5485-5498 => -0.8 Ang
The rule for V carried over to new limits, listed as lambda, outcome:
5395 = 11.79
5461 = 13.98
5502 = 12.37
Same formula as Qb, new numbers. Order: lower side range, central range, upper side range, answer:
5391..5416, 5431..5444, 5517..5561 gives -1.6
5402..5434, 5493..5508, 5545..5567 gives 0.7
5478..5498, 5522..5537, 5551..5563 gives 0.5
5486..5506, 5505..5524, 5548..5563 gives 0.8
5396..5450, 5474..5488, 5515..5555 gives 0.4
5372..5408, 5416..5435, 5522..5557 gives -0.3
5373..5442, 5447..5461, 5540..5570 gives 1.2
